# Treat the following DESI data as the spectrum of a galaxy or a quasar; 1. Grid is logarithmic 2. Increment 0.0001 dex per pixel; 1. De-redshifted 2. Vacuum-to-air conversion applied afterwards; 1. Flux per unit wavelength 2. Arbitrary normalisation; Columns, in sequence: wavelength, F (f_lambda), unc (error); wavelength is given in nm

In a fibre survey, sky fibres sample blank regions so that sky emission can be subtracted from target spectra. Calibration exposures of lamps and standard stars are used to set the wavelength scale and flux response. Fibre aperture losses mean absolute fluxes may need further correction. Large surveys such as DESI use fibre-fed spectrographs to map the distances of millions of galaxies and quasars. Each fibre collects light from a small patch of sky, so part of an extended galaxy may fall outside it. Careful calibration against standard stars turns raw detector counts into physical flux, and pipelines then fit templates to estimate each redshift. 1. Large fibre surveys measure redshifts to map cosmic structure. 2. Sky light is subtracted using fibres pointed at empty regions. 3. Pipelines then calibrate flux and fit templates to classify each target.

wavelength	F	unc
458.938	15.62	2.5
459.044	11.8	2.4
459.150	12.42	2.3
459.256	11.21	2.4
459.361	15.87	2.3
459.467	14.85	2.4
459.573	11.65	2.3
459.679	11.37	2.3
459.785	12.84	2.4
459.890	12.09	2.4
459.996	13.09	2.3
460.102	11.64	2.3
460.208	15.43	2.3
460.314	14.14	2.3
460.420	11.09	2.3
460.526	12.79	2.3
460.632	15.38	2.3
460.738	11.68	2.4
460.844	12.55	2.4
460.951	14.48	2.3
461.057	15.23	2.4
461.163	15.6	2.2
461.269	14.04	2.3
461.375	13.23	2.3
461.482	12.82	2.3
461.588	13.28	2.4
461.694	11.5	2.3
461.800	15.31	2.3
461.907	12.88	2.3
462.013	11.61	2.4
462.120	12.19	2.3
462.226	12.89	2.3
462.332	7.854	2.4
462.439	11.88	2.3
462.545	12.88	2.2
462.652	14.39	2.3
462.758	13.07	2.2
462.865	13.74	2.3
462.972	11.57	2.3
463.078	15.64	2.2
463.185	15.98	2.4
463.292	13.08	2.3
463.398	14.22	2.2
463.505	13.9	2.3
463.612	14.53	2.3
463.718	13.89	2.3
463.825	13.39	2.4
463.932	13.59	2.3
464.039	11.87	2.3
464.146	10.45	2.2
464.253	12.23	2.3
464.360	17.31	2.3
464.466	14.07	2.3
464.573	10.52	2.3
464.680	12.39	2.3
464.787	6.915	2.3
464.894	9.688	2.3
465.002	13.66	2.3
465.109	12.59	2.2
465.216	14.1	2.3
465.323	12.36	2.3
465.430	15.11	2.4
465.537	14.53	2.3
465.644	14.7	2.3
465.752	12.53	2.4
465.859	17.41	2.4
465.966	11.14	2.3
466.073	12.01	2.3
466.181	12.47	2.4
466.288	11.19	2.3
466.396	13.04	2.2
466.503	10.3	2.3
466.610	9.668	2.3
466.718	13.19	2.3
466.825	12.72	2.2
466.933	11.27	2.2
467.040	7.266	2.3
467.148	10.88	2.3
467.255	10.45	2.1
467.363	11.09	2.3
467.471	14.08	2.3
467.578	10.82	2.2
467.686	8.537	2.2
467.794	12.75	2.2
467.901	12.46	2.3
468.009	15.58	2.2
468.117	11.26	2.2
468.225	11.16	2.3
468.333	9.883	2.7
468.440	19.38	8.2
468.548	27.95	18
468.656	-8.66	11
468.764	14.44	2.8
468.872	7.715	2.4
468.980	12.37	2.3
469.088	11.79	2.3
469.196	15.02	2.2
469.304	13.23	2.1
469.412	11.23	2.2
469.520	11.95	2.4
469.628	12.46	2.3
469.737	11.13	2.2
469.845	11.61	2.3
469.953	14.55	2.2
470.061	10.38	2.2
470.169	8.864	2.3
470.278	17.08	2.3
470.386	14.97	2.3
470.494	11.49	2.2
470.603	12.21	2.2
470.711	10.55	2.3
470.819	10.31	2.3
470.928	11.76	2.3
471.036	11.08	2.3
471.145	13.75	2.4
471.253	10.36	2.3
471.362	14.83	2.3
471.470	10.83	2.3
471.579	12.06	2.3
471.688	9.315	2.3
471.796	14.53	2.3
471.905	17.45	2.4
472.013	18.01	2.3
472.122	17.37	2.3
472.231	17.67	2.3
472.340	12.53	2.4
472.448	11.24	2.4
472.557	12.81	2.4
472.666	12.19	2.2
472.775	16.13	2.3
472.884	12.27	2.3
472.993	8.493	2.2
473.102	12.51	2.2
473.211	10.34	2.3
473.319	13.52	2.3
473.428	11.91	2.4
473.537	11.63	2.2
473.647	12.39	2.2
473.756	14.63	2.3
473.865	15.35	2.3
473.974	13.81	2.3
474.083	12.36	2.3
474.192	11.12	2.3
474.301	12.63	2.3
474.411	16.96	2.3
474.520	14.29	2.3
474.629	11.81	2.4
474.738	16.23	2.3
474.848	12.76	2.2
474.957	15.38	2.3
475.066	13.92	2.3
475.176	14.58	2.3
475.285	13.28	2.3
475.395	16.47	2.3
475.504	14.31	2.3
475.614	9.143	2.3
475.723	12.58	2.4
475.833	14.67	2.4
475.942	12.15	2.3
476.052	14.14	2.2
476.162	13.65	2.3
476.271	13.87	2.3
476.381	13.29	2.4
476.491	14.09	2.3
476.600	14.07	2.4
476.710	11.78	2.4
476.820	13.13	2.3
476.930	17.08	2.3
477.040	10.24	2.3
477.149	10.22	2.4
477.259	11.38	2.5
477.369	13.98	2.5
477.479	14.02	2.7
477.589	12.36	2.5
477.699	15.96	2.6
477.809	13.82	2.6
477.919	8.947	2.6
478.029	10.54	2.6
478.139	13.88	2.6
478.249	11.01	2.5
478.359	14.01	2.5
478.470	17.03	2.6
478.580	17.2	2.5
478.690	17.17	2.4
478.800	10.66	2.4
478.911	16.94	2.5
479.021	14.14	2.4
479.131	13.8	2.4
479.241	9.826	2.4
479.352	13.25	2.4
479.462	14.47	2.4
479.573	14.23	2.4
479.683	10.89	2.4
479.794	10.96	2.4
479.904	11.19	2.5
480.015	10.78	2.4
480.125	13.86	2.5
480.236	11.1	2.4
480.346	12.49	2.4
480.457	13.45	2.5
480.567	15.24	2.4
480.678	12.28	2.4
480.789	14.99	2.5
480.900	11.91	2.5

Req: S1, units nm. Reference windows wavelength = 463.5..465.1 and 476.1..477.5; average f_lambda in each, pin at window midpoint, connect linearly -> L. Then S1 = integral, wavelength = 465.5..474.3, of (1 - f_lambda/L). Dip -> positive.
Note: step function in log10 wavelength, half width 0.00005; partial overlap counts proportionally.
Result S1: 0.23 nm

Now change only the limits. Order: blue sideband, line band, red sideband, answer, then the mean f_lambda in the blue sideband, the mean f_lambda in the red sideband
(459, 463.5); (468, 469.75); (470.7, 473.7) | 0.101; 13.1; 12.8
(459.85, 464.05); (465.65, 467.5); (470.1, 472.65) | 0.186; 13.3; 13.1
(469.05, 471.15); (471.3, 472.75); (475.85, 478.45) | -0.173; 12.2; 13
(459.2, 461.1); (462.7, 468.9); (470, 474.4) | 0.260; 13.2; 12.9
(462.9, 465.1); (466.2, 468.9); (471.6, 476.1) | 0.321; 12.9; 13.5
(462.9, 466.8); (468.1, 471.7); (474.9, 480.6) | 0.279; 12.9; 13.3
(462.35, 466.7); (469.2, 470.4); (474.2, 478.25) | 0.053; 12.9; 13.3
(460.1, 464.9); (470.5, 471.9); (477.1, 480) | 0.118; 13.1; 13.1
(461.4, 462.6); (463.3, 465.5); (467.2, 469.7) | -0.118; 12.3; 12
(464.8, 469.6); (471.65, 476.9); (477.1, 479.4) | -0.258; 12.1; 13.3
